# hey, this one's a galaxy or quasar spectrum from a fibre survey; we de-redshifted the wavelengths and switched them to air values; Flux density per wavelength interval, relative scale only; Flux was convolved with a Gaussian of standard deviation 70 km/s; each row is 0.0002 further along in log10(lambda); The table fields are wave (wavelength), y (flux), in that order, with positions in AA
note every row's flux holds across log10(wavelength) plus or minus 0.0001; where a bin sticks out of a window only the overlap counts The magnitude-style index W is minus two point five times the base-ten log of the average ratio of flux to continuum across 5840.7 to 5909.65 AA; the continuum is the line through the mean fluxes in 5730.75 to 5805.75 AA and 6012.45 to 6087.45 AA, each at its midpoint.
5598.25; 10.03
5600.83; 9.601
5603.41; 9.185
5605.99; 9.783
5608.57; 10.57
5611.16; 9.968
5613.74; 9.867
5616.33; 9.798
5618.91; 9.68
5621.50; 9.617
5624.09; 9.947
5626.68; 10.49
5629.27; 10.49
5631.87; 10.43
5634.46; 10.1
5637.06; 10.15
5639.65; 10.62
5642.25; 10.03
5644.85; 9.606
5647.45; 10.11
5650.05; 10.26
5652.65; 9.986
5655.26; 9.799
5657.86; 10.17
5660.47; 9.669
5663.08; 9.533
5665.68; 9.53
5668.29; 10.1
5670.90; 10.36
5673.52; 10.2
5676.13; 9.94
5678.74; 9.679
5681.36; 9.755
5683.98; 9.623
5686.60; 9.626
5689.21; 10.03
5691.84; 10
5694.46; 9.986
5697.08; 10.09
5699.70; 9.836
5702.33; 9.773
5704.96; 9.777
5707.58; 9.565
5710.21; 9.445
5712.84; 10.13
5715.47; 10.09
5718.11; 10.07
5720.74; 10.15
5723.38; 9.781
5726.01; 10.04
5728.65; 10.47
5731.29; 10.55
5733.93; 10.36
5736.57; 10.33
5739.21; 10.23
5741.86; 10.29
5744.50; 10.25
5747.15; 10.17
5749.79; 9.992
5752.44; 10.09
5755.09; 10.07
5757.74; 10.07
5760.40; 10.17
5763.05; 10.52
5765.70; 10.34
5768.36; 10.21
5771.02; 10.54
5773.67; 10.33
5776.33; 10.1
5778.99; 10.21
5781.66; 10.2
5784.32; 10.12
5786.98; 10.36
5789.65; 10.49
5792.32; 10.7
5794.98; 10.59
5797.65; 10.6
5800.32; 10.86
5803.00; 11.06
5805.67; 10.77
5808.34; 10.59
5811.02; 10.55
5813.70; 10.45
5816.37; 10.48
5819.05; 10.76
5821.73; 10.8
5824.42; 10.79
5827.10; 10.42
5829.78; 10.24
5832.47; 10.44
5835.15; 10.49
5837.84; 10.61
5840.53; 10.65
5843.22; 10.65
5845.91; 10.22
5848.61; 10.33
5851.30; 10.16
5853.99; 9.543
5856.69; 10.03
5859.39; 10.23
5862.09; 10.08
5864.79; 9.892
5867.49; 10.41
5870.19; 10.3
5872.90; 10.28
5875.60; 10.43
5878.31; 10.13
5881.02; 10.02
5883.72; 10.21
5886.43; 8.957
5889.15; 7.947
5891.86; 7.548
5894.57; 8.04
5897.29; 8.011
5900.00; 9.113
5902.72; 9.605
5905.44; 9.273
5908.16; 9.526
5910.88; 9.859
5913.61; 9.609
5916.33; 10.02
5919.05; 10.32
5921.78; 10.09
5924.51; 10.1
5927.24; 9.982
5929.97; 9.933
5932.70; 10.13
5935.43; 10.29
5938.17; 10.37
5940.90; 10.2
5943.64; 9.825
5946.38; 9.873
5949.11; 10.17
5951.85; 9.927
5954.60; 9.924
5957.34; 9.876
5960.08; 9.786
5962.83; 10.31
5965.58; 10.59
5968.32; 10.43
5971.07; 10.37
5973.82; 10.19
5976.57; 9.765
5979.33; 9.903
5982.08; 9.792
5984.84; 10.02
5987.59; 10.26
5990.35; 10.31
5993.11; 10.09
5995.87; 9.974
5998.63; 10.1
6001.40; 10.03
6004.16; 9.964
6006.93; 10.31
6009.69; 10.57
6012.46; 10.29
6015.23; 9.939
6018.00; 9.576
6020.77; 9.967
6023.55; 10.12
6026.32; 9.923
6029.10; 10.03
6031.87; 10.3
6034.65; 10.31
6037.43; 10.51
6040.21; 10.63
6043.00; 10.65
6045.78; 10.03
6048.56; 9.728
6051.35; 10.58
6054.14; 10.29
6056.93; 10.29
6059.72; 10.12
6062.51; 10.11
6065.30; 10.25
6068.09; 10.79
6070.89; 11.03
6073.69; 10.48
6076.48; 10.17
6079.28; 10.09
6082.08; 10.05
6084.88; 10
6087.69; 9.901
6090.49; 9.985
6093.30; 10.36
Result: 0.07 mag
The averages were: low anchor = 10.4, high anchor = 10.2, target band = 9.65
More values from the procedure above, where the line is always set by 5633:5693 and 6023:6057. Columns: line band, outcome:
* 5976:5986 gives 0.04 mag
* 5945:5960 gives 0.03 mag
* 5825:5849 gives -0.04 mag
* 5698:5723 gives 0.01 mag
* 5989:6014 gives 0.01 mag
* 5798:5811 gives -0.07 mag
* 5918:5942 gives 0.00 mag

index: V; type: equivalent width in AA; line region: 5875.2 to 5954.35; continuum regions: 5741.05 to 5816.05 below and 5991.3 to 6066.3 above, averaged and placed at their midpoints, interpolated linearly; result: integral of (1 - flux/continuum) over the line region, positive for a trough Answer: 4.9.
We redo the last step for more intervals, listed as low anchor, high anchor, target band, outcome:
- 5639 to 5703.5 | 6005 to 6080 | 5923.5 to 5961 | 0.5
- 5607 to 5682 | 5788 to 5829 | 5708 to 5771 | 1.3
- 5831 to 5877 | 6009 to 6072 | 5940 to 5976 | 0.6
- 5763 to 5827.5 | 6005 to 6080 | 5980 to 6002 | 0.5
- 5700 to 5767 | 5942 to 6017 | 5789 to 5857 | -2.8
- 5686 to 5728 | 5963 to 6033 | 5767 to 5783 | -0.5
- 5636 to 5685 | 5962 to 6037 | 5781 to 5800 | -0.8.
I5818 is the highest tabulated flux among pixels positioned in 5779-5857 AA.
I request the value 11.06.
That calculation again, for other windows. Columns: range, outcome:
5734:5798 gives 10.7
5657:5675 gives 10.36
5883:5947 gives 10.37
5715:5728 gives 10.15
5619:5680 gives 10.62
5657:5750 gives 10.55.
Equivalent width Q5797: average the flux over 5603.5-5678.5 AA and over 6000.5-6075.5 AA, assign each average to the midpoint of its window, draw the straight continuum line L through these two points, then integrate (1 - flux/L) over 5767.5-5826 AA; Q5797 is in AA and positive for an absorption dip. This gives -2.4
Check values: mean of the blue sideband 10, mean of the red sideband 10.3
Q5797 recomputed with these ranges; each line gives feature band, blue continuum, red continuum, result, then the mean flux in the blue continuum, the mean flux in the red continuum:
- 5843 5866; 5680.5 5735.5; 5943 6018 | -0.2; 9.96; 10.1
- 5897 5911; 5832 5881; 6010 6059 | 1.3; 10.3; 10.2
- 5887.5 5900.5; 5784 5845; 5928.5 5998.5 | 2.8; 10.6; 10.1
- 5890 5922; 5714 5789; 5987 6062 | 3.1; 10.2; 10.2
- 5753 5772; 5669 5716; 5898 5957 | -0.7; 9.88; 9.89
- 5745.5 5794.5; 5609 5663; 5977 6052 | -1.0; 10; 10.1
